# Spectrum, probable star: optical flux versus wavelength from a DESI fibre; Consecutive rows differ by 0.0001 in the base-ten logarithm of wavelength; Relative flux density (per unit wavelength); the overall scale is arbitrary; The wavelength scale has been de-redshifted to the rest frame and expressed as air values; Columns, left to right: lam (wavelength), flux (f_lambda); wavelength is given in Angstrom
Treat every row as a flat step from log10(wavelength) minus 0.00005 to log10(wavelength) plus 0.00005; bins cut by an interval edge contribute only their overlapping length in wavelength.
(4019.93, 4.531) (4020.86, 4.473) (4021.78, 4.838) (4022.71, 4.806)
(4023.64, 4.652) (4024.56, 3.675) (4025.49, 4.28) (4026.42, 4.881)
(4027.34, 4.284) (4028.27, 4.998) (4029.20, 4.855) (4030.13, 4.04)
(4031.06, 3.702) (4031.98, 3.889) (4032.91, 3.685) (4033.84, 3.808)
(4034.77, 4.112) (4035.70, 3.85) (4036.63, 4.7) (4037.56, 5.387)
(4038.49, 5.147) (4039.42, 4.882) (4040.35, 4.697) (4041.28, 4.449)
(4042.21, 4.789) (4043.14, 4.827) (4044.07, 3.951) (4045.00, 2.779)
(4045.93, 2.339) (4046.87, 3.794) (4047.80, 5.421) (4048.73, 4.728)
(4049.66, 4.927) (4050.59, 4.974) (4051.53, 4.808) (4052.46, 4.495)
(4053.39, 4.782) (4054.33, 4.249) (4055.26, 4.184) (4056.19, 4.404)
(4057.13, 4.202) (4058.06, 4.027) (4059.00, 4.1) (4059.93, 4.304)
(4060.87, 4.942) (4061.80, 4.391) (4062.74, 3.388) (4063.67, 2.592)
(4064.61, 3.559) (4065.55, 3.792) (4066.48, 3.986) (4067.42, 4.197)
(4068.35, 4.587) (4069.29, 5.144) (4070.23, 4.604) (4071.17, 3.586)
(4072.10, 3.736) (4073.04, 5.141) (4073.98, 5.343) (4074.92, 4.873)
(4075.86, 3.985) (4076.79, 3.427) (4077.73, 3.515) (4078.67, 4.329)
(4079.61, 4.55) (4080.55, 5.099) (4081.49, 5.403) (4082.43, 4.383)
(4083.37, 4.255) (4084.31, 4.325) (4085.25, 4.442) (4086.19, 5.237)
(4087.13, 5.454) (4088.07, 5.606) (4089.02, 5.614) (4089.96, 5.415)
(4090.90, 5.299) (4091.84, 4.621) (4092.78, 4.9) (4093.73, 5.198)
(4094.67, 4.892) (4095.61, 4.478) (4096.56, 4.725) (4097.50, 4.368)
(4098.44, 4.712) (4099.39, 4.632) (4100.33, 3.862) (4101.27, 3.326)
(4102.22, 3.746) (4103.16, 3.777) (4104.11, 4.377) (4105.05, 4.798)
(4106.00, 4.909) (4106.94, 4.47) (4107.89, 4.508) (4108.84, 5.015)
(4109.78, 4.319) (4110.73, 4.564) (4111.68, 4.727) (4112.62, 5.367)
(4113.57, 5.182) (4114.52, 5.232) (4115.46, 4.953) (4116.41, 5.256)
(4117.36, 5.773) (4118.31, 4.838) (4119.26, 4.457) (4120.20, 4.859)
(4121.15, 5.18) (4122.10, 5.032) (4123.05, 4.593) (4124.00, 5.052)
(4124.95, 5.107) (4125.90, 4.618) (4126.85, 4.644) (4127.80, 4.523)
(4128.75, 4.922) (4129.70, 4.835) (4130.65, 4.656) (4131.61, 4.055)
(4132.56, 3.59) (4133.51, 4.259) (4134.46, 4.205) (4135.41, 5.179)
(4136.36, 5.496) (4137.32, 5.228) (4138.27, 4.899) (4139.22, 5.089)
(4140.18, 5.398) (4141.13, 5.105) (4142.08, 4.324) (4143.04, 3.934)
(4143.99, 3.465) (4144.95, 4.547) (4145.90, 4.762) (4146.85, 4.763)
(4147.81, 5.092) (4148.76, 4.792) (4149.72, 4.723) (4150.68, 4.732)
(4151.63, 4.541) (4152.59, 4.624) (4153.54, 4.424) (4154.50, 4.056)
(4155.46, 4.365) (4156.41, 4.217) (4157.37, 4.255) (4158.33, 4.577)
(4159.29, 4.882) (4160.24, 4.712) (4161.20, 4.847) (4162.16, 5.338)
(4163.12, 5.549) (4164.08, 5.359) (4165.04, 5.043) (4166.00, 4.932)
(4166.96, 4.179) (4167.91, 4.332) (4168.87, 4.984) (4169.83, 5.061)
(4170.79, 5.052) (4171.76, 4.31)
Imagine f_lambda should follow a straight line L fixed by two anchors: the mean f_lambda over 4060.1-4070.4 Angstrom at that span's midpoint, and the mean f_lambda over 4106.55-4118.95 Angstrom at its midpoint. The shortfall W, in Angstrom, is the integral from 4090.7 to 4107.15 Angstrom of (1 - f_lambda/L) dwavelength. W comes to 0.7 Angstrom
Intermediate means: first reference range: 4.1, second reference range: 4.93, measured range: 4.49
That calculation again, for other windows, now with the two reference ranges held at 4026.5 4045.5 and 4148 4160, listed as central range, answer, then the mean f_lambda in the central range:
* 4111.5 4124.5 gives -1.6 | 5.05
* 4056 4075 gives 0.8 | 4.22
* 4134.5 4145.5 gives -0.6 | 4.76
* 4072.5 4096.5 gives -2.0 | 4.79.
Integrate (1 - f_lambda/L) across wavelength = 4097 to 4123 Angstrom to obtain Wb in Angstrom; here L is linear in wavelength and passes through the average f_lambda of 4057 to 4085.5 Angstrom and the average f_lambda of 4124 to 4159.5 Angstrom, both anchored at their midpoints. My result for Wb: -1.2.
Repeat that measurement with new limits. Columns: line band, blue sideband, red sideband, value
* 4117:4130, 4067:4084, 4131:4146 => -0.9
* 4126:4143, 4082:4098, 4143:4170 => 0.1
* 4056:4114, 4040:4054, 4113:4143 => 1.3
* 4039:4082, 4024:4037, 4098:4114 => 0.0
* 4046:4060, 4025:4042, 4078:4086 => 0.2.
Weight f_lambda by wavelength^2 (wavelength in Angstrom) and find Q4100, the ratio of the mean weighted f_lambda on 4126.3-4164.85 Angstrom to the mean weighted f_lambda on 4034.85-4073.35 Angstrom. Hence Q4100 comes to 1.14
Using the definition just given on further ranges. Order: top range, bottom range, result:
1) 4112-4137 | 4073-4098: 1.03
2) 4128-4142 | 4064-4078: 1.16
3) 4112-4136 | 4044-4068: 1.21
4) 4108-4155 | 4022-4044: 1.12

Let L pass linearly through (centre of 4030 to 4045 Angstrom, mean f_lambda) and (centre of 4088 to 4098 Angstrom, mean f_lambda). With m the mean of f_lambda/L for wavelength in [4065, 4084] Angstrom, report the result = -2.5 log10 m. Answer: 0.09 mag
